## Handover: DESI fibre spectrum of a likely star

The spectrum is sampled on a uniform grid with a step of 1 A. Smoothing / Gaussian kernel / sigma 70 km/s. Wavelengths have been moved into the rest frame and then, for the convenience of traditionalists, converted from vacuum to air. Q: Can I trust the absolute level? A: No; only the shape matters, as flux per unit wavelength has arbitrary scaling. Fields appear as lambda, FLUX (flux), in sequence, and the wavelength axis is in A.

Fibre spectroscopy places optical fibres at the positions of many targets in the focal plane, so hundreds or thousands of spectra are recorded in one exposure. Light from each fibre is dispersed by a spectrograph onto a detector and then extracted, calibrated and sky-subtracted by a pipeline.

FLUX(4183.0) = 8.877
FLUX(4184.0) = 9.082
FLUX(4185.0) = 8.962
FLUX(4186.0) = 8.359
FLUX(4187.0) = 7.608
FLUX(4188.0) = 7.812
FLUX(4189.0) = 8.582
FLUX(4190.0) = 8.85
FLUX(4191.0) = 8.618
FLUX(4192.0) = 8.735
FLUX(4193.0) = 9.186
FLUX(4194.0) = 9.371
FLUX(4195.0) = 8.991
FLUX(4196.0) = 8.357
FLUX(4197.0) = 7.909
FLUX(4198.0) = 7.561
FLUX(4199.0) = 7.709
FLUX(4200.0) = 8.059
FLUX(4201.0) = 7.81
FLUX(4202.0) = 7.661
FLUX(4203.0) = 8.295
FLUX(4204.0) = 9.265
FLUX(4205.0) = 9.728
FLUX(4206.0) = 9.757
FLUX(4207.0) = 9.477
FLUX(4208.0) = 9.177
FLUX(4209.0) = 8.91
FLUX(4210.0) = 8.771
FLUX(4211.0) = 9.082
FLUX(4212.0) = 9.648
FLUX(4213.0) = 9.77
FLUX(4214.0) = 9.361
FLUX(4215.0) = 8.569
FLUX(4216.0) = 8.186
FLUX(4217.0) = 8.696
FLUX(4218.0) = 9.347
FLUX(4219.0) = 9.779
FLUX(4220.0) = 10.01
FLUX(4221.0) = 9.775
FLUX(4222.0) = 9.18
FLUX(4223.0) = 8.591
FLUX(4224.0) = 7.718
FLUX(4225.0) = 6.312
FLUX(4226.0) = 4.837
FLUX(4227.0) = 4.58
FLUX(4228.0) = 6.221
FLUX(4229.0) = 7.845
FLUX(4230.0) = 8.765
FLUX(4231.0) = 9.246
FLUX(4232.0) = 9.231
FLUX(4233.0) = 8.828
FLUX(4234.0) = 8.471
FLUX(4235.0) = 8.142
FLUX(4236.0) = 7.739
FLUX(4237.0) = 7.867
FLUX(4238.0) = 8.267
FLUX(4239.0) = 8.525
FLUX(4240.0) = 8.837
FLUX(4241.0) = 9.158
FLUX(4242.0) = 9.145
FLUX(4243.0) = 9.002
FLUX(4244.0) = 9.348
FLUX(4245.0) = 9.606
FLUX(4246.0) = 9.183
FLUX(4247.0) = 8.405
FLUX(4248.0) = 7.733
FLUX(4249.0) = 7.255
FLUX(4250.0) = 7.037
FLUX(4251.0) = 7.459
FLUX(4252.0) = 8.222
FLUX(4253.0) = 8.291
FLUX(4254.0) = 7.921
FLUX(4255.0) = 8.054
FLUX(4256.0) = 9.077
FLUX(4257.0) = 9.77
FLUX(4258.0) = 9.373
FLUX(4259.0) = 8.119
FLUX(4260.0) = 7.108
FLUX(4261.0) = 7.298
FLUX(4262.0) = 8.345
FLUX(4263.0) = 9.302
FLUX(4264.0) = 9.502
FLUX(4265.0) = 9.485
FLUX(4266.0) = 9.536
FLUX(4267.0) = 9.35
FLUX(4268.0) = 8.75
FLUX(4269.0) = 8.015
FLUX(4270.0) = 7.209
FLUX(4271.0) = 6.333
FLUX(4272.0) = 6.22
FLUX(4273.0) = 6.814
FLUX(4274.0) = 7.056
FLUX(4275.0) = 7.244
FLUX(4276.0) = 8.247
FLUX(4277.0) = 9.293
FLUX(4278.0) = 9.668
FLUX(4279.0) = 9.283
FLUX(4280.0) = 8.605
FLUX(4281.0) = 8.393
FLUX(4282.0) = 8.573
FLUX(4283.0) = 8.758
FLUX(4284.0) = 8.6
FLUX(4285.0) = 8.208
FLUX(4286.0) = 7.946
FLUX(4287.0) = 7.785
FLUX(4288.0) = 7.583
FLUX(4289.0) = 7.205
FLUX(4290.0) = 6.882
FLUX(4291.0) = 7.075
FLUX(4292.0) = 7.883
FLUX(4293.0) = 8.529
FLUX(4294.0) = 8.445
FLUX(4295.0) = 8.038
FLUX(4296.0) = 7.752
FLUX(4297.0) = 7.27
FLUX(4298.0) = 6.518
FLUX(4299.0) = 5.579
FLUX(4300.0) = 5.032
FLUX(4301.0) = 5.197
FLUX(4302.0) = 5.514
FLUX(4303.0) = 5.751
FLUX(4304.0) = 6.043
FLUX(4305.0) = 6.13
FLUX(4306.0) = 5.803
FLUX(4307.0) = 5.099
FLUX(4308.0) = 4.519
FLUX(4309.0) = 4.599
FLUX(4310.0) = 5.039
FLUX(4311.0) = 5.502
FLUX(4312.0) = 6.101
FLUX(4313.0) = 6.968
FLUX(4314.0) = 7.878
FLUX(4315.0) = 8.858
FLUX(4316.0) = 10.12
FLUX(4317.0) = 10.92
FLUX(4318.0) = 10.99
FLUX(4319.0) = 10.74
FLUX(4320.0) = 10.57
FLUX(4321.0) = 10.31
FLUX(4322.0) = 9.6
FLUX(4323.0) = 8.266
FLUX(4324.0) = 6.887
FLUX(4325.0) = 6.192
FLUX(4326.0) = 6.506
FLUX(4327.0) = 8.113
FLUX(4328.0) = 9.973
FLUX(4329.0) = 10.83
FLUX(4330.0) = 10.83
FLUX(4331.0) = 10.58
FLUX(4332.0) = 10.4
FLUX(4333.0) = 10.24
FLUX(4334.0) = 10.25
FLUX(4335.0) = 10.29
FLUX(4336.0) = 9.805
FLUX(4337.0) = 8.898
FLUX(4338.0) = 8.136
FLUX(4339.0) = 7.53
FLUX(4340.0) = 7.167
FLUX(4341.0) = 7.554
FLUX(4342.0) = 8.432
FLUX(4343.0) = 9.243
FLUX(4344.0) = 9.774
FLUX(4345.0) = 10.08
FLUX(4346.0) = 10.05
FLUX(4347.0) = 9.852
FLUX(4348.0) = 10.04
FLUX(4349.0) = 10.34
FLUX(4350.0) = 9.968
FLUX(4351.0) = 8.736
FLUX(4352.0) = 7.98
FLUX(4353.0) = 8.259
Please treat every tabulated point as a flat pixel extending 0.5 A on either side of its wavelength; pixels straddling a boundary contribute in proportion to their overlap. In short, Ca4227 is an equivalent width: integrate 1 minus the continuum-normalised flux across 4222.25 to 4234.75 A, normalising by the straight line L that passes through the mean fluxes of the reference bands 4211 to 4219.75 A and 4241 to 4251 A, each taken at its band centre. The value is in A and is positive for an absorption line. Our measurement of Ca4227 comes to 1.8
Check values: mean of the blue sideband 9.19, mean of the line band 7.6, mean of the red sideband 8.5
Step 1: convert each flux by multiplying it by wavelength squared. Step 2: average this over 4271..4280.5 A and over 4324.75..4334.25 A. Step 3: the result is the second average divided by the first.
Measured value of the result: 1.2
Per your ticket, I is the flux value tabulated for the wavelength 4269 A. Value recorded 8.015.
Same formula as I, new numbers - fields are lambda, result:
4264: 9.502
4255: 8.054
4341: 7.554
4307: 5.099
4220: 10.01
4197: 7.909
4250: 7.037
